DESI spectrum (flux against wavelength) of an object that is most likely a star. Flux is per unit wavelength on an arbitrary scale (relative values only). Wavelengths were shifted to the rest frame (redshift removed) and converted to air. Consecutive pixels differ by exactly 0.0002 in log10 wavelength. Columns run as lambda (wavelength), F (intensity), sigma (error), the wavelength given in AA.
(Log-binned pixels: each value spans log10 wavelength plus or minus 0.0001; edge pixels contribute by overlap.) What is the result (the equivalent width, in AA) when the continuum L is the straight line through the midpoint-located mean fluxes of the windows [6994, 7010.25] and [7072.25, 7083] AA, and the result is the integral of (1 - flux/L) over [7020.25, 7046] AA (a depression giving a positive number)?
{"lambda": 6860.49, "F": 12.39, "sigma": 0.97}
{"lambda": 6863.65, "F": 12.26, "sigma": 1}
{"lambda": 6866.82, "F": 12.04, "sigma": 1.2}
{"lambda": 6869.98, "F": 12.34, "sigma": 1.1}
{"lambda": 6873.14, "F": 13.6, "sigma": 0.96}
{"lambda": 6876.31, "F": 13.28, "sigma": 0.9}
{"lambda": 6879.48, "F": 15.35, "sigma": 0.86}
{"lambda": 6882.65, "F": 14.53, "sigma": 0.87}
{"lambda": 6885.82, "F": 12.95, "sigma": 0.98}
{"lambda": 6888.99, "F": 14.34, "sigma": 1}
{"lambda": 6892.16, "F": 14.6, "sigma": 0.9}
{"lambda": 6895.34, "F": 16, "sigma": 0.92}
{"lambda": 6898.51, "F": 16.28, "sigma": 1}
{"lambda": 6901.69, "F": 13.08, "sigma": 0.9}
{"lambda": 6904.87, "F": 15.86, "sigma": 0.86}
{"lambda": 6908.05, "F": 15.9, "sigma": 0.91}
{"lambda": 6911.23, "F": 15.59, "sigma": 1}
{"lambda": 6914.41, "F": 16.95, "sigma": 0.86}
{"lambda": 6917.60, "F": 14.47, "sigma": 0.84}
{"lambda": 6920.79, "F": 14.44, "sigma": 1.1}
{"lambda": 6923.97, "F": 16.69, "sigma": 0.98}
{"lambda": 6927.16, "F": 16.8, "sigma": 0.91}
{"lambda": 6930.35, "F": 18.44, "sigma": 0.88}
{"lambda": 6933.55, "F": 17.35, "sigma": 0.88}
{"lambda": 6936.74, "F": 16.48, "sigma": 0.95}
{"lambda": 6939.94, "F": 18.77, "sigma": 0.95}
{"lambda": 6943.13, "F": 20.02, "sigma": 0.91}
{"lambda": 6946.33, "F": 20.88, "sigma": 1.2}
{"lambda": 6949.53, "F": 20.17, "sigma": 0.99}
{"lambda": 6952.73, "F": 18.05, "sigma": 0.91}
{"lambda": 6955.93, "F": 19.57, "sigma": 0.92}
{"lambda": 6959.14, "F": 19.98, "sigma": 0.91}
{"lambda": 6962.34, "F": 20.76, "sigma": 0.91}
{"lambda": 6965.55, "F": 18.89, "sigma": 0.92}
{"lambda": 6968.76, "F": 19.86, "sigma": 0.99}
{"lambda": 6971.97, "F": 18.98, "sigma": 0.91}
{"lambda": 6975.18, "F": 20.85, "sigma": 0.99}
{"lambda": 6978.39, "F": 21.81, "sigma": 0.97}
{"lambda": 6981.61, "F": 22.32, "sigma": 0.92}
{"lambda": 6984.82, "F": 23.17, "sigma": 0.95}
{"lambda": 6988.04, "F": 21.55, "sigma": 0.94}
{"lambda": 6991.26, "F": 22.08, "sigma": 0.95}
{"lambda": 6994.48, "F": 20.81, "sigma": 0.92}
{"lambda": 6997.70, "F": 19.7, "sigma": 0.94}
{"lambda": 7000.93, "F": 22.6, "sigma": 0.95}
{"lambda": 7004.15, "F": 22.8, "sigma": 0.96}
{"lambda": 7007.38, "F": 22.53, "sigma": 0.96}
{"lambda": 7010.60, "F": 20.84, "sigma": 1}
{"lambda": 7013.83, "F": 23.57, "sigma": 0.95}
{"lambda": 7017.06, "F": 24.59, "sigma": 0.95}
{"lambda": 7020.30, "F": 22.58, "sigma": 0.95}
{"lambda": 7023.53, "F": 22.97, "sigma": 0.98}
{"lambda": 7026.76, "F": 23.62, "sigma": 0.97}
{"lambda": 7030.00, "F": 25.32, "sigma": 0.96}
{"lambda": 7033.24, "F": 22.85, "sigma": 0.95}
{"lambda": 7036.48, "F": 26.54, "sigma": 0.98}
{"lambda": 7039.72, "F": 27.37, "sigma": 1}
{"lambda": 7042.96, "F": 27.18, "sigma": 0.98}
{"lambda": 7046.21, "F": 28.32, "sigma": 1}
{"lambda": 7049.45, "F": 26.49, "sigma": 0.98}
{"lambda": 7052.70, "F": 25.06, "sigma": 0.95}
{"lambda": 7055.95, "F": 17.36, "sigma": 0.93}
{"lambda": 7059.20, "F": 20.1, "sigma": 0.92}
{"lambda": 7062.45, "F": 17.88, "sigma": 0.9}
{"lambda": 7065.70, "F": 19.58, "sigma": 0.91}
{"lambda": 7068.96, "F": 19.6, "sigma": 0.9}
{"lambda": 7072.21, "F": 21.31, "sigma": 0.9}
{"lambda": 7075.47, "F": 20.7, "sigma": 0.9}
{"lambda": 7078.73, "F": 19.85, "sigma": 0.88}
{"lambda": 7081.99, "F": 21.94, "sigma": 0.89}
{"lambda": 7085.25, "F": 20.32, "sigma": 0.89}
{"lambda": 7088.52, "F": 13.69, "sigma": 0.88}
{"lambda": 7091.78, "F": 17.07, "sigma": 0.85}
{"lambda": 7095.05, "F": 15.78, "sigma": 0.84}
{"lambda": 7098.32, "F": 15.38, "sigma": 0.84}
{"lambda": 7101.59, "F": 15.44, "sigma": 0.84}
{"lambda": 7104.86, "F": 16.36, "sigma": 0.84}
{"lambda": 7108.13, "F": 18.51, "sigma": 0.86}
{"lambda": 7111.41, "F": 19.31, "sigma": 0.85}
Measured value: -4.6 AA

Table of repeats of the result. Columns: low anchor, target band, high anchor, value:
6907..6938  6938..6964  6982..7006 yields -1.7 AA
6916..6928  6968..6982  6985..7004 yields -0.5 AA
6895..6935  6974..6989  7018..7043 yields -0.7 AA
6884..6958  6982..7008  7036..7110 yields -4.8 AA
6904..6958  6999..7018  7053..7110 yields -5.0 AA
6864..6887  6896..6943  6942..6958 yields 2.2 AA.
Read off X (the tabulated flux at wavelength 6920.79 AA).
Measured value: 14.44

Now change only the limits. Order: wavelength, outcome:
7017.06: 24.59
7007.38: 22.53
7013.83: 23.57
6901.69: 13.08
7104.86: 16.36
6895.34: 16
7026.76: 23.62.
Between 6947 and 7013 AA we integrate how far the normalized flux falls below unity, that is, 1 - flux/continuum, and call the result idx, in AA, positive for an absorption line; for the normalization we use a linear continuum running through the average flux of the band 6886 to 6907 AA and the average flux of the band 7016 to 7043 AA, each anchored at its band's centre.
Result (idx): 0.3 AA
